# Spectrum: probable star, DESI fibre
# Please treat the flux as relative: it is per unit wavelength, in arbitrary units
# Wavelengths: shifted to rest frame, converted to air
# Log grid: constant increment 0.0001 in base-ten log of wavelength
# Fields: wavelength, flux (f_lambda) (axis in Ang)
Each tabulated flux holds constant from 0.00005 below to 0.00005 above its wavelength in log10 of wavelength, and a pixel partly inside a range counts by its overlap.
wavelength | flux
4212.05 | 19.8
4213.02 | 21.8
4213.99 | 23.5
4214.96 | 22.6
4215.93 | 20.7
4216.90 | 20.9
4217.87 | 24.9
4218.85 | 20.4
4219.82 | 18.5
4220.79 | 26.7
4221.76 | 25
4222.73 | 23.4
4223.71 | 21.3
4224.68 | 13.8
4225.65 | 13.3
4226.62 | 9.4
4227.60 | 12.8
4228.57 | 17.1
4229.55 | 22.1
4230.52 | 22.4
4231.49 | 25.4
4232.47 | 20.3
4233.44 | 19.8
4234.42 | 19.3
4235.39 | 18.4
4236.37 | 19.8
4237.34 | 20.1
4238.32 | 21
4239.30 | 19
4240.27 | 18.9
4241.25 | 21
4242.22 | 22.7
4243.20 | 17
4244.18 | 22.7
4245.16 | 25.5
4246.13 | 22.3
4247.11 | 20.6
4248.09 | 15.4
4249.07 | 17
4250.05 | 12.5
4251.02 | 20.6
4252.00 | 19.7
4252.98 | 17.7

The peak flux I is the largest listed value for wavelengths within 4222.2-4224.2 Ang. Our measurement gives 23.4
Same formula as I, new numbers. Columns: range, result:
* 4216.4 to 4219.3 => 24.9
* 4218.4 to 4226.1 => 26.7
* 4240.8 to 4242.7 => 22.7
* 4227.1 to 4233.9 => 25.4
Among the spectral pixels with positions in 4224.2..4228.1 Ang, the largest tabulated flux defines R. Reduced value 13.8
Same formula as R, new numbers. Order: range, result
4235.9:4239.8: 21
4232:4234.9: 20.3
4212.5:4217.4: 23.5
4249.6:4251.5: 20.6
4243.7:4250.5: 25.5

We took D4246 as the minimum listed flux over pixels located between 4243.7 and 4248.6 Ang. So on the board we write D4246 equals 15.4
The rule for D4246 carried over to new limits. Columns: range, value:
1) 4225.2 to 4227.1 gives 9.4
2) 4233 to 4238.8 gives 18.4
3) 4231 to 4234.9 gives 19.3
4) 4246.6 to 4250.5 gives 12.5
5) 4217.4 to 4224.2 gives 18.5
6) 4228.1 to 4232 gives 17.1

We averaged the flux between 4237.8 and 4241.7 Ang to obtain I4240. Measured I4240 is 19.9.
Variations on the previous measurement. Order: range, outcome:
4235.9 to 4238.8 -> 20.3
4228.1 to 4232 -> 21.7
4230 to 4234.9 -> 21.5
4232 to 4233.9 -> 20.1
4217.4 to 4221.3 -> 22.6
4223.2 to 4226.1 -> 16.2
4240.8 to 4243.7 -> 20.2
